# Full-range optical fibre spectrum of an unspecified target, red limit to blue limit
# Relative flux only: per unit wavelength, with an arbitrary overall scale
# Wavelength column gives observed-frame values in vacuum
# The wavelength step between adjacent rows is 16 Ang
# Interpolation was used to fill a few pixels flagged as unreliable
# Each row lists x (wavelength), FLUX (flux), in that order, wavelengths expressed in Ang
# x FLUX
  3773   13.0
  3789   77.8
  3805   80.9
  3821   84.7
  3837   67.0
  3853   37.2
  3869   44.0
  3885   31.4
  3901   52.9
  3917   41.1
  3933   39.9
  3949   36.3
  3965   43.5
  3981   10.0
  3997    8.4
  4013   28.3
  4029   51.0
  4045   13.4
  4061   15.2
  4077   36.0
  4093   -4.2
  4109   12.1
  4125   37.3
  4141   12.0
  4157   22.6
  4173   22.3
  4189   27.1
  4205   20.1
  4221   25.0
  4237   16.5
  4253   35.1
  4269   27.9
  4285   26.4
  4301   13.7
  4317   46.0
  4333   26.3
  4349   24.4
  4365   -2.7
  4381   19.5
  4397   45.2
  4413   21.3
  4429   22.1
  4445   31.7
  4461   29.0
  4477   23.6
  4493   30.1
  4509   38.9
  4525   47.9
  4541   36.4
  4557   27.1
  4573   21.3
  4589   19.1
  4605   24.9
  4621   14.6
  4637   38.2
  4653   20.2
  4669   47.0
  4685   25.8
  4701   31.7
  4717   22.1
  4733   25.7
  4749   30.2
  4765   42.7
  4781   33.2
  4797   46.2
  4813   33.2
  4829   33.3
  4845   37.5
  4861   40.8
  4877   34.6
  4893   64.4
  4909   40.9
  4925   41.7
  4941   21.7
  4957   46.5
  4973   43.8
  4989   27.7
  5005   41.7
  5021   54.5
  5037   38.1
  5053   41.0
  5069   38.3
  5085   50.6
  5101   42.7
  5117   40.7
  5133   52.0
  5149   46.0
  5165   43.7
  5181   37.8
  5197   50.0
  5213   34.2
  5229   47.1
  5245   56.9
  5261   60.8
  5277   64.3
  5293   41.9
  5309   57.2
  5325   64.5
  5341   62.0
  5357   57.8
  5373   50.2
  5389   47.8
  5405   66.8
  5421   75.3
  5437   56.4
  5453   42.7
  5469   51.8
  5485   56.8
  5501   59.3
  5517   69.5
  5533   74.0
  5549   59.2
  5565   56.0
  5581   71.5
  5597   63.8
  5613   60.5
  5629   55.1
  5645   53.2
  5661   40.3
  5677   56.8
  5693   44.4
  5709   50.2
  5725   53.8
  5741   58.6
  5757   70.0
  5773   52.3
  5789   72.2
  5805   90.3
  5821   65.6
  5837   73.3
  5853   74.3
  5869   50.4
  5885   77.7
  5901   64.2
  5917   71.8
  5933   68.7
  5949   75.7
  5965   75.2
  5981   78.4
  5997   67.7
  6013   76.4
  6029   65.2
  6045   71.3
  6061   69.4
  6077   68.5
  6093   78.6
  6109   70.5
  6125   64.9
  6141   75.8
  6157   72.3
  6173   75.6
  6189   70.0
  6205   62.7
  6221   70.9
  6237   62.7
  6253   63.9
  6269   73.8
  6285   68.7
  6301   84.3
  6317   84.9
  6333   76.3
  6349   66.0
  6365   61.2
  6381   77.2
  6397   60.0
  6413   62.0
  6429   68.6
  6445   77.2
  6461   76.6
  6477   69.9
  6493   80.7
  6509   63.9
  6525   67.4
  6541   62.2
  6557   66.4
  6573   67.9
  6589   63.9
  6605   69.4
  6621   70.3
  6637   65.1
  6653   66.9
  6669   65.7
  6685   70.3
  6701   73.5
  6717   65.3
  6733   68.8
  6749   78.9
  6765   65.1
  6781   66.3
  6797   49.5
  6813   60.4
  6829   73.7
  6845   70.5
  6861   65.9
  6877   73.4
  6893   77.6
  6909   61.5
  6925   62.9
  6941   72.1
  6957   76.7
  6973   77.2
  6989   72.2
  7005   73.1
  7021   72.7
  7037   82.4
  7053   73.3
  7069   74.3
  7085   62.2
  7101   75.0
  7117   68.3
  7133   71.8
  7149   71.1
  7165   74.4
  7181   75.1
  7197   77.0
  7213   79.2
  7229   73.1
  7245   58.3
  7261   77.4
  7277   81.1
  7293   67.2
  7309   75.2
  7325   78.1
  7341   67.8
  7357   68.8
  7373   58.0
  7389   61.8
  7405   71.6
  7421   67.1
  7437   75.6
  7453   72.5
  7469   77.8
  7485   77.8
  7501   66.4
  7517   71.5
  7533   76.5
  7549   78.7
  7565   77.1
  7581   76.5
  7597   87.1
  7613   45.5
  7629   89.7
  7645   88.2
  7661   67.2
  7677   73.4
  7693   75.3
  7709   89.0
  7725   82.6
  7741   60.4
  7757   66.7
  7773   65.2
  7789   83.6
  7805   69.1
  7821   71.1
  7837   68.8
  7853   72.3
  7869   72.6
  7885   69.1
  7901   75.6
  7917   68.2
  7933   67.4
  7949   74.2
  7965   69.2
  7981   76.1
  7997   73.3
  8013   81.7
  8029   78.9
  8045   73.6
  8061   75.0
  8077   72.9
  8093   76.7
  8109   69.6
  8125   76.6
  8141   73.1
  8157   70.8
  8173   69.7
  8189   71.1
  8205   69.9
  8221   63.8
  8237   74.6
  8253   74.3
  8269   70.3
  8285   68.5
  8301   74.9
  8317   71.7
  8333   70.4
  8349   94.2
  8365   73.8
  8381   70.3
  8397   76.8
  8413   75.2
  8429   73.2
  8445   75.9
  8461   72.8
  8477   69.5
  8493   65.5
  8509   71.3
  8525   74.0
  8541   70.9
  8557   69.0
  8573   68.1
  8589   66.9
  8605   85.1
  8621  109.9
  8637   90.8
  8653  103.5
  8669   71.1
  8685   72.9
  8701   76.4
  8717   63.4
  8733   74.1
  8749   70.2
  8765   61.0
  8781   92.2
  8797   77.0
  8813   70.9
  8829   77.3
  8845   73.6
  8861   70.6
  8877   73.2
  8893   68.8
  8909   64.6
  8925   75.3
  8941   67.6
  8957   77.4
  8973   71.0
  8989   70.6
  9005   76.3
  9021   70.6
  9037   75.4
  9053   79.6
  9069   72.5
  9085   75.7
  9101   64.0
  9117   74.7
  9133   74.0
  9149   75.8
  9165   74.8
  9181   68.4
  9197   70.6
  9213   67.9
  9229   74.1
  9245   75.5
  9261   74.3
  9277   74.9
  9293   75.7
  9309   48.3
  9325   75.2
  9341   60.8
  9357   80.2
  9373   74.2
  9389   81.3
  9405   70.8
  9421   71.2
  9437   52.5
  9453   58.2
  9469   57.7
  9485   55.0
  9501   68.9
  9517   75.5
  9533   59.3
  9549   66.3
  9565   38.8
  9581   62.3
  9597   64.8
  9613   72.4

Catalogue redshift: 0.314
